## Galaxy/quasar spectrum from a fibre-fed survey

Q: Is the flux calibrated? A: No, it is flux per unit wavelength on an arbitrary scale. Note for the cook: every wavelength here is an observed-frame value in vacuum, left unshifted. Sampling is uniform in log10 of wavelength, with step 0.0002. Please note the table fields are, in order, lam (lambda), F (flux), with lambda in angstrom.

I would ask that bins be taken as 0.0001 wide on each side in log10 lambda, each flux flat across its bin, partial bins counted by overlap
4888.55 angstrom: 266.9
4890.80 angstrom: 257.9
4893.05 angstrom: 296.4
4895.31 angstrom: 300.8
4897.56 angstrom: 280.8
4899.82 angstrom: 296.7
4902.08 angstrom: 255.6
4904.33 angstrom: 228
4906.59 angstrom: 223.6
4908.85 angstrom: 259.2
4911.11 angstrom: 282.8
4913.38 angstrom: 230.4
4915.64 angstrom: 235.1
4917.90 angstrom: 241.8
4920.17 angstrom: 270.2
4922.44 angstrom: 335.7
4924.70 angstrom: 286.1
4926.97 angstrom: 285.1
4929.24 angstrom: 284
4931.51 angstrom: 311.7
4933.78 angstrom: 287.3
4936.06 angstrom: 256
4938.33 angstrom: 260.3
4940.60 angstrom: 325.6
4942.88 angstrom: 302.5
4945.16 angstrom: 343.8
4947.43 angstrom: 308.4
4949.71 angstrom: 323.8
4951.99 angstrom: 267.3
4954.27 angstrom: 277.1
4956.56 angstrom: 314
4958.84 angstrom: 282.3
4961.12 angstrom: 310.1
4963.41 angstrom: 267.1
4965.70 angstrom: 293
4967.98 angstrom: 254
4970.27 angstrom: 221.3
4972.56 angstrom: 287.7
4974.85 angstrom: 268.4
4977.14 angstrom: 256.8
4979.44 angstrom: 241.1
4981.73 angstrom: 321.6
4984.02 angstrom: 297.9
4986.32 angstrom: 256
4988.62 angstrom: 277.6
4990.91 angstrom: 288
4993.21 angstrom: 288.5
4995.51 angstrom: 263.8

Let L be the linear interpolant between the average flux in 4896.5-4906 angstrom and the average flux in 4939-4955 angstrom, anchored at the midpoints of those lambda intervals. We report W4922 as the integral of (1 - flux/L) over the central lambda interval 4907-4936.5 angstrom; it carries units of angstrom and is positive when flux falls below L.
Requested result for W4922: 0.9 angstrom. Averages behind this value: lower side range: 263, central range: 273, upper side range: 306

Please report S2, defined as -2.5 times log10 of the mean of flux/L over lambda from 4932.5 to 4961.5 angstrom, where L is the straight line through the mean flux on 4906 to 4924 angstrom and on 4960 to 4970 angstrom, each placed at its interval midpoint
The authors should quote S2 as -0.10 mag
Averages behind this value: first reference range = 262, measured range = 297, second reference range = 276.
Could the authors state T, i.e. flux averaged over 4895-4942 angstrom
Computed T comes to 273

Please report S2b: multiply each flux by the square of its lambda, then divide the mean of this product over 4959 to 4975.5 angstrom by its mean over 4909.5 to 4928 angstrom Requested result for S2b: 1.03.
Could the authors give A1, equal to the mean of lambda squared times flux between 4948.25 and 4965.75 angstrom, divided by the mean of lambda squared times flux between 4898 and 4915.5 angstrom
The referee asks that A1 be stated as 1.17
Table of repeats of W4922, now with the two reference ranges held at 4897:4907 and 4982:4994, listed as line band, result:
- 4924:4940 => -0.9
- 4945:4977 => -1.0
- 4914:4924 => -0.2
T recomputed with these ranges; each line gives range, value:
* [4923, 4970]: 291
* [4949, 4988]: 278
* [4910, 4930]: 272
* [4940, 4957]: 307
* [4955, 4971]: 279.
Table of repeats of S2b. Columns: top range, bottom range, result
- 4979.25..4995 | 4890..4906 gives 1.08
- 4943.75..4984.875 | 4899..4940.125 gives 1.08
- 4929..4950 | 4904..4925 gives 1.17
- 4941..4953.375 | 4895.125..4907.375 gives 1.20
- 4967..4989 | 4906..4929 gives 1.03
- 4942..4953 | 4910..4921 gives 1.25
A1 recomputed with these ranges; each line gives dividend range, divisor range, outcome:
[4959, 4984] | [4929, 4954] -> 0.93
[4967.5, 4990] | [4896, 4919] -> 1.09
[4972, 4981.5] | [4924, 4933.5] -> 0.94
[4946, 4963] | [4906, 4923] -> 1.17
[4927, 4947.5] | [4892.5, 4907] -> 1.12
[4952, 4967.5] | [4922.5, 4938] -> 1.01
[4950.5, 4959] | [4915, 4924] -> 1.06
